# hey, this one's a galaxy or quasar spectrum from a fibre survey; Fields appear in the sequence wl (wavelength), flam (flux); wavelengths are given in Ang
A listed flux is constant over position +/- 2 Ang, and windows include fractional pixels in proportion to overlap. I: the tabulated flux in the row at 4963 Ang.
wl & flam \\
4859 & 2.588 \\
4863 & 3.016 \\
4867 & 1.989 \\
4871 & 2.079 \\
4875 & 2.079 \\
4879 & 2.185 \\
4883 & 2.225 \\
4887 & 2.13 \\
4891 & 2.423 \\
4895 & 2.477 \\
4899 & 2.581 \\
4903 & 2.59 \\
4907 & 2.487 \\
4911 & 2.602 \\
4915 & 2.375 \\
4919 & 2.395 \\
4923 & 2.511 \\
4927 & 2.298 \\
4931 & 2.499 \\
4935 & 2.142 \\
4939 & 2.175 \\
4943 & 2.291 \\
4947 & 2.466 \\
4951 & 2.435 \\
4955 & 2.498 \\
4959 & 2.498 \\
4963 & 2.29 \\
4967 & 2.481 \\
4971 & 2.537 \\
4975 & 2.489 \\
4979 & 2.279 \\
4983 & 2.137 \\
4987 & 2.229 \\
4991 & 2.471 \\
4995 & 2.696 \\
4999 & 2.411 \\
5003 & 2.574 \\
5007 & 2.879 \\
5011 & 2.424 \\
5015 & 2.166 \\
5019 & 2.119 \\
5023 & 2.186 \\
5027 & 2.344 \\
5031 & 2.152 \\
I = 2.29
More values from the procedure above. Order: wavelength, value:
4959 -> 2.498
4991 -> 2.471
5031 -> 2.152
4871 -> 2.079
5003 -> 2.574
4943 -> 2.291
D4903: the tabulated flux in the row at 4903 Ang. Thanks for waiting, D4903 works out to 2.59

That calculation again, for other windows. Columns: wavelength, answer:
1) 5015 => 2.166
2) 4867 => 1.989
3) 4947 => 2.466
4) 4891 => 2.423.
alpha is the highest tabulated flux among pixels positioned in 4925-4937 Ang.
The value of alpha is 2.499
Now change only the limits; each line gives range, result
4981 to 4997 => 2.696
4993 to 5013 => 2.879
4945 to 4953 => 2.466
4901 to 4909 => 2.59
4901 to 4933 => 2.602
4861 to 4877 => 3.016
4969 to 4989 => 2.537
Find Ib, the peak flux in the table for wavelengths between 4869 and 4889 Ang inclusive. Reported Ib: 2.225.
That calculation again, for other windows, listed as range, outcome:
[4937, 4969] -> 2.498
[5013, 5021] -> 2.166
